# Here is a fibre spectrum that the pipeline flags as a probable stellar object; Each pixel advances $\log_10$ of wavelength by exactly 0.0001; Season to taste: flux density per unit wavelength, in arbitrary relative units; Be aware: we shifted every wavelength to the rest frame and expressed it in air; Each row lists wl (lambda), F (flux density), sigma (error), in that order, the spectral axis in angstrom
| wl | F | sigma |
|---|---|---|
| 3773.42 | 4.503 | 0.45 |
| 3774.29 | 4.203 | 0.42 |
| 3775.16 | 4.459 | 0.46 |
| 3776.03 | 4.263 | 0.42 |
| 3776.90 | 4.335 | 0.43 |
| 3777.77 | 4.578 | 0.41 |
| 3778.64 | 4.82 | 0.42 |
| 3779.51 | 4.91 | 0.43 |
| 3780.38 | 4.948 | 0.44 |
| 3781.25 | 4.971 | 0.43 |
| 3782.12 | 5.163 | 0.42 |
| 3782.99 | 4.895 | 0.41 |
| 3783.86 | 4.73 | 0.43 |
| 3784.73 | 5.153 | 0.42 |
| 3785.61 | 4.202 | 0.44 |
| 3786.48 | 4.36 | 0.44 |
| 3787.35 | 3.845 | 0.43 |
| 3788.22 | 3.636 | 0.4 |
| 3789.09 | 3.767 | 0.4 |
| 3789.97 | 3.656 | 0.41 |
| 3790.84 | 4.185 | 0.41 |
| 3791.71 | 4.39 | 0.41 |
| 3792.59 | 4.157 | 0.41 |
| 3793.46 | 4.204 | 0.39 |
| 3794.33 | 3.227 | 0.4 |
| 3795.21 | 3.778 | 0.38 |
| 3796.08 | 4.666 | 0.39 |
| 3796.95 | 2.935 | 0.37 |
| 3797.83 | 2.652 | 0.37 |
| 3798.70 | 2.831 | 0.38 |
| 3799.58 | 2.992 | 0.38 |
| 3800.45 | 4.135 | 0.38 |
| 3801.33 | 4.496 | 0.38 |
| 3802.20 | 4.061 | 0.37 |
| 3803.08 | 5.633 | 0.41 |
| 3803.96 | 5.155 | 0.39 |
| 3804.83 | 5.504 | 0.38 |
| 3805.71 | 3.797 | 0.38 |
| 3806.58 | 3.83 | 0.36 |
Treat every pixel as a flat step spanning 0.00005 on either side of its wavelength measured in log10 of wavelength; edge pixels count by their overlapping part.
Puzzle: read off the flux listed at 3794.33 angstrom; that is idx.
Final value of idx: 3.227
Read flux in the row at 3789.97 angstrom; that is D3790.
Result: 3.656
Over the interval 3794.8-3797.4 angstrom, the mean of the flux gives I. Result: 3.79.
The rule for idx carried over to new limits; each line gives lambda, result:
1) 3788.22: 3.636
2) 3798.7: 2.831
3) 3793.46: 4.204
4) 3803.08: 5.633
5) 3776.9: 4.335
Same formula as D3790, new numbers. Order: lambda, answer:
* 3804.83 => 5.504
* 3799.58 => 2.992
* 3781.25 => 4.971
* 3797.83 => 2.652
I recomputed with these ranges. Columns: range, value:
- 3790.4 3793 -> 4.24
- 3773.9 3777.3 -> 4.31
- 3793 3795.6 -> 3.74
